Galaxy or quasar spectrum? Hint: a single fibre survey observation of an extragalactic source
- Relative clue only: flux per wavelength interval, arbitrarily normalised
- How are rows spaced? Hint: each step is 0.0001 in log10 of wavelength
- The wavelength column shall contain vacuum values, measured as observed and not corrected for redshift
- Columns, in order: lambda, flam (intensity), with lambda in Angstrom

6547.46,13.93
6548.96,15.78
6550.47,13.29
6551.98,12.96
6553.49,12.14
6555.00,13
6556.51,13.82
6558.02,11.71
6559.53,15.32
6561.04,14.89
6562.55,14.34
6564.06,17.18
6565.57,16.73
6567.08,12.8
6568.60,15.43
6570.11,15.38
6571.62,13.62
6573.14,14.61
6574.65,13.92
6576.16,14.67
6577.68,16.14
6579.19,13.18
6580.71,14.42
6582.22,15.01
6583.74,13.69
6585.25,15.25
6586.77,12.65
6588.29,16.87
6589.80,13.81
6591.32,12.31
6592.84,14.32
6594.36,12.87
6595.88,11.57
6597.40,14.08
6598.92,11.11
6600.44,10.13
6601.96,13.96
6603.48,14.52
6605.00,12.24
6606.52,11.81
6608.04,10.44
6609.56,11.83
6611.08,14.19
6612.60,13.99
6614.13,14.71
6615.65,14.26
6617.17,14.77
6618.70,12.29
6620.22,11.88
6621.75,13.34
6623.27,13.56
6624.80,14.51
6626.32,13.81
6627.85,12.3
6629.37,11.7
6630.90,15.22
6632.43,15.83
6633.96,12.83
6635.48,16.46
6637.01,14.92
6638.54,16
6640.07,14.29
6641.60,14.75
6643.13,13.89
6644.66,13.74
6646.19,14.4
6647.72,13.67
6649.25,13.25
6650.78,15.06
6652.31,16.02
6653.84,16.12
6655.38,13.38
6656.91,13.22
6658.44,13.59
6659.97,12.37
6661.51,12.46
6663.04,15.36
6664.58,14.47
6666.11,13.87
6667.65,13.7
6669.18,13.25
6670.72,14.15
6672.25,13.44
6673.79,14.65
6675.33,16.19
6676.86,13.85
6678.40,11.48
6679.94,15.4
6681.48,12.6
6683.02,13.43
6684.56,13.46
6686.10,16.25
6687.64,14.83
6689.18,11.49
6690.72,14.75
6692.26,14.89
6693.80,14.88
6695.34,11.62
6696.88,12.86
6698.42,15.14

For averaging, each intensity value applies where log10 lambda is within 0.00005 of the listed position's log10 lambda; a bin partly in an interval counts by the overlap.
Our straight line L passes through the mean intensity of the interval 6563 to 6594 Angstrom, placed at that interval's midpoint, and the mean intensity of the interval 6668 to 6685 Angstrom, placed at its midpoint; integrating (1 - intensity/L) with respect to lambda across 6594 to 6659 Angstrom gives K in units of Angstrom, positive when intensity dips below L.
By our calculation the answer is 2.5 Angstrom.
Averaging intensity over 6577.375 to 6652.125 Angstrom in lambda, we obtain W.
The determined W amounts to 13.7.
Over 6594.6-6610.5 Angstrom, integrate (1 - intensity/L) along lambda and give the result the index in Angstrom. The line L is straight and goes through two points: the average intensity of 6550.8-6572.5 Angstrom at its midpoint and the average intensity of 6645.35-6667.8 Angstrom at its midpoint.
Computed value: 2.2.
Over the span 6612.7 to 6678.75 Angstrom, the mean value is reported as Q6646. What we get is 14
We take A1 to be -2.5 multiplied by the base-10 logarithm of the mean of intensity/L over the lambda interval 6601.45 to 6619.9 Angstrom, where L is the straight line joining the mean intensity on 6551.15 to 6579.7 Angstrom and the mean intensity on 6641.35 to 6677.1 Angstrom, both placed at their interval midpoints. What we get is 0.08 mag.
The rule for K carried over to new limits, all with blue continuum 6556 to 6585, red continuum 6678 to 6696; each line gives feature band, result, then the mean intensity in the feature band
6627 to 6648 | -0.23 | 14.3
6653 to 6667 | 0.11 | 13.9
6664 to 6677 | -0.25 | 14.2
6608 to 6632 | 1.41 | 13.4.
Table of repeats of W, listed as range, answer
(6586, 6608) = 12.9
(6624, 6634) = 13.8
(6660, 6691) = 13.9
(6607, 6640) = 13.8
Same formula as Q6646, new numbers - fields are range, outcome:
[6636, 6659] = 14.4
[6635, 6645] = 14.9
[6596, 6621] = 12.9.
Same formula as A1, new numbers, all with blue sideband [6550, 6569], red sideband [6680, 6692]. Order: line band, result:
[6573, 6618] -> 0.04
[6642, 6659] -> -0.02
